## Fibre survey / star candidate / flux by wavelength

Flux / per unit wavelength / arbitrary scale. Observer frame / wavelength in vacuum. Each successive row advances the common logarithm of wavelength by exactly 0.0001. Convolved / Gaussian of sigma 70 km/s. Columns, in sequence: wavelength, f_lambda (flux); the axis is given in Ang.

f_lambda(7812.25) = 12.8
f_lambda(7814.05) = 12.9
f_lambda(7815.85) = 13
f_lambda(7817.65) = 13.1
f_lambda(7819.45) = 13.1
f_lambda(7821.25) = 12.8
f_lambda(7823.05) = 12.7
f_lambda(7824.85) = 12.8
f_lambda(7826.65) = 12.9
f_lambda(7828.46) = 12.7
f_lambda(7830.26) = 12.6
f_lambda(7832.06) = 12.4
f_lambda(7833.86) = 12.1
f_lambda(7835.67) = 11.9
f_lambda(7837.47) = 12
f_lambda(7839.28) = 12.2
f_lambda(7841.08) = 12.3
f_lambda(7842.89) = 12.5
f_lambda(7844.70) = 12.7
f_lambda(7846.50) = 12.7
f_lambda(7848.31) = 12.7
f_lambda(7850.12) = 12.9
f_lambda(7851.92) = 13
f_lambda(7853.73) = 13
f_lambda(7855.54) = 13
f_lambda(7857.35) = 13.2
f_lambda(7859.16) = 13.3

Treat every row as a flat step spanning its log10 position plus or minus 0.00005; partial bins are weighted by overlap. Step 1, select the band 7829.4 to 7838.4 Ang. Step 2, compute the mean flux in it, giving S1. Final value 12.2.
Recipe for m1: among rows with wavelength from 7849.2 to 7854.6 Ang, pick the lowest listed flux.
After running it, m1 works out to 12.9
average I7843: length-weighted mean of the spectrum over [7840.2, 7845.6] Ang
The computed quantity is 12.5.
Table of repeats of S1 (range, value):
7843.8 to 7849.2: 12.7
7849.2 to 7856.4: 13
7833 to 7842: 12.1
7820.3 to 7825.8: 12.8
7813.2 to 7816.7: 12.9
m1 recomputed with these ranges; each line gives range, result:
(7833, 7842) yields 11.9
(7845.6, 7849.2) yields 12.7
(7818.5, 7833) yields 12.4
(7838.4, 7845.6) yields 12.2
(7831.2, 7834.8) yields 12.1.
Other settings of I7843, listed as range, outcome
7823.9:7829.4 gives 12.8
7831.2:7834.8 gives 12.2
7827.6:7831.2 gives 12.7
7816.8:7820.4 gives 13.1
